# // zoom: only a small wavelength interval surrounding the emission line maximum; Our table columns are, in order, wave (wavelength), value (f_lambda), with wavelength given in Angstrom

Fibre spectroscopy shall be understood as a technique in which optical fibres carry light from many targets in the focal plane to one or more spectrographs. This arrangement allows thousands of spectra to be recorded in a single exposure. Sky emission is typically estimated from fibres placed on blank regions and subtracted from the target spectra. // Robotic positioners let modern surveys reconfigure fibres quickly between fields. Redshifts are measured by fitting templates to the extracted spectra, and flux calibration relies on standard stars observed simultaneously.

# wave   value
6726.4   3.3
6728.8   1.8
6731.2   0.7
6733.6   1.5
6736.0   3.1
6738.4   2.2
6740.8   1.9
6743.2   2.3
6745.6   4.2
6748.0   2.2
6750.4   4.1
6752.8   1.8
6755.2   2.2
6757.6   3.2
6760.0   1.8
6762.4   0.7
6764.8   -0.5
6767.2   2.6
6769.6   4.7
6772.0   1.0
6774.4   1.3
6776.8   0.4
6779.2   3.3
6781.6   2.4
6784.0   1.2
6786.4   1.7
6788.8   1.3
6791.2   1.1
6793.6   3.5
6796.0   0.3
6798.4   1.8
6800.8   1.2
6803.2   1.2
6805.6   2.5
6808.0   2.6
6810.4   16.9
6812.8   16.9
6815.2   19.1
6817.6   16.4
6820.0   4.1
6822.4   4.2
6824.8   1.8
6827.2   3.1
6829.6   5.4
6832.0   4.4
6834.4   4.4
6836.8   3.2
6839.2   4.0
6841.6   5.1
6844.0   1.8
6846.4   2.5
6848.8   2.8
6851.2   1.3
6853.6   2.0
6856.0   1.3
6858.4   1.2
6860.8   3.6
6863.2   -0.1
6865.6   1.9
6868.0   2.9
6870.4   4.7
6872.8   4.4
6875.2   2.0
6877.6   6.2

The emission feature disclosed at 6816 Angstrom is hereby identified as [O II] 3727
